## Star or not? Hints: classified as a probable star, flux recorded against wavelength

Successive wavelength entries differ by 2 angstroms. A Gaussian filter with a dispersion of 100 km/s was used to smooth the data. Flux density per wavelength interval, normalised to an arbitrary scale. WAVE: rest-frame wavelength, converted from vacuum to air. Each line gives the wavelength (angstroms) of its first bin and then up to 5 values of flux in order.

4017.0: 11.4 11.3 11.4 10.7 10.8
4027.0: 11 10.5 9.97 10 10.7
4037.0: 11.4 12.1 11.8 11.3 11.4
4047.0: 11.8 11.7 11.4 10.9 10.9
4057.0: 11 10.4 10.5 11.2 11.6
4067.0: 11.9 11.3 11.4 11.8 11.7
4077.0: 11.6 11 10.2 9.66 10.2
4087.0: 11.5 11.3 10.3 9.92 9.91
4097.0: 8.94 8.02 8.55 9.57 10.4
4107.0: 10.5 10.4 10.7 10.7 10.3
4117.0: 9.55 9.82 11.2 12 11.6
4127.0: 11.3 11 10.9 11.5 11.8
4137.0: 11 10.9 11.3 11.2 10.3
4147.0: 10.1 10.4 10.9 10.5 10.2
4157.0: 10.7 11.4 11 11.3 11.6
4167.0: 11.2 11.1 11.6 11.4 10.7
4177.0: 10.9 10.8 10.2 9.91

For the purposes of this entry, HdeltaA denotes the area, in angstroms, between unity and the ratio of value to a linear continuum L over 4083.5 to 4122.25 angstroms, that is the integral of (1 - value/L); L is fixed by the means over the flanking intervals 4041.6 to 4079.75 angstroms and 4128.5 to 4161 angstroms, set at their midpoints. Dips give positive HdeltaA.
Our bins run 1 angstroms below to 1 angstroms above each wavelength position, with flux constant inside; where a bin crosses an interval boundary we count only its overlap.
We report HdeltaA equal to 3.48 angstroms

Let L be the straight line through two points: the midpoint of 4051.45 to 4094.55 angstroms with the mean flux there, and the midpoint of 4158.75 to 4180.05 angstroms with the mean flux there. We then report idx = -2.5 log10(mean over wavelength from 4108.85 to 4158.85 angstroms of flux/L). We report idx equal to 0.03 mag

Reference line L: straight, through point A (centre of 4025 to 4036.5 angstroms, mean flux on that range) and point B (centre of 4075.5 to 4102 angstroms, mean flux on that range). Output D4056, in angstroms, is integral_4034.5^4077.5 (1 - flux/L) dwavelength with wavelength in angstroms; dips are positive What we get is -4.3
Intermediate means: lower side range 10.5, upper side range 10.1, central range 11.4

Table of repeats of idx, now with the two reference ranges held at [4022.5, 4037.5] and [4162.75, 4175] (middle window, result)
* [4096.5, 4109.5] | 0.161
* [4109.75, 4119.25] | 0.080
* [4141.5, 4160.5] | 0.056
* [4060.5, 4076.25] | -0.064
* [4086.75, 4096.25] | 0.046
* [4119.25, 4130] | -0.021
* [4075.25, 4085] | 0.021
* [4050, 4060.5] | -0.017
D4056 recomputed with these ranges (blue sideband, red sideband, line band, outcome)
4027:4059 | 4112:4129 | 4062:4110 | 1.8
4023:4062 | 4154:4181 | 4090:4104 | 2.2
